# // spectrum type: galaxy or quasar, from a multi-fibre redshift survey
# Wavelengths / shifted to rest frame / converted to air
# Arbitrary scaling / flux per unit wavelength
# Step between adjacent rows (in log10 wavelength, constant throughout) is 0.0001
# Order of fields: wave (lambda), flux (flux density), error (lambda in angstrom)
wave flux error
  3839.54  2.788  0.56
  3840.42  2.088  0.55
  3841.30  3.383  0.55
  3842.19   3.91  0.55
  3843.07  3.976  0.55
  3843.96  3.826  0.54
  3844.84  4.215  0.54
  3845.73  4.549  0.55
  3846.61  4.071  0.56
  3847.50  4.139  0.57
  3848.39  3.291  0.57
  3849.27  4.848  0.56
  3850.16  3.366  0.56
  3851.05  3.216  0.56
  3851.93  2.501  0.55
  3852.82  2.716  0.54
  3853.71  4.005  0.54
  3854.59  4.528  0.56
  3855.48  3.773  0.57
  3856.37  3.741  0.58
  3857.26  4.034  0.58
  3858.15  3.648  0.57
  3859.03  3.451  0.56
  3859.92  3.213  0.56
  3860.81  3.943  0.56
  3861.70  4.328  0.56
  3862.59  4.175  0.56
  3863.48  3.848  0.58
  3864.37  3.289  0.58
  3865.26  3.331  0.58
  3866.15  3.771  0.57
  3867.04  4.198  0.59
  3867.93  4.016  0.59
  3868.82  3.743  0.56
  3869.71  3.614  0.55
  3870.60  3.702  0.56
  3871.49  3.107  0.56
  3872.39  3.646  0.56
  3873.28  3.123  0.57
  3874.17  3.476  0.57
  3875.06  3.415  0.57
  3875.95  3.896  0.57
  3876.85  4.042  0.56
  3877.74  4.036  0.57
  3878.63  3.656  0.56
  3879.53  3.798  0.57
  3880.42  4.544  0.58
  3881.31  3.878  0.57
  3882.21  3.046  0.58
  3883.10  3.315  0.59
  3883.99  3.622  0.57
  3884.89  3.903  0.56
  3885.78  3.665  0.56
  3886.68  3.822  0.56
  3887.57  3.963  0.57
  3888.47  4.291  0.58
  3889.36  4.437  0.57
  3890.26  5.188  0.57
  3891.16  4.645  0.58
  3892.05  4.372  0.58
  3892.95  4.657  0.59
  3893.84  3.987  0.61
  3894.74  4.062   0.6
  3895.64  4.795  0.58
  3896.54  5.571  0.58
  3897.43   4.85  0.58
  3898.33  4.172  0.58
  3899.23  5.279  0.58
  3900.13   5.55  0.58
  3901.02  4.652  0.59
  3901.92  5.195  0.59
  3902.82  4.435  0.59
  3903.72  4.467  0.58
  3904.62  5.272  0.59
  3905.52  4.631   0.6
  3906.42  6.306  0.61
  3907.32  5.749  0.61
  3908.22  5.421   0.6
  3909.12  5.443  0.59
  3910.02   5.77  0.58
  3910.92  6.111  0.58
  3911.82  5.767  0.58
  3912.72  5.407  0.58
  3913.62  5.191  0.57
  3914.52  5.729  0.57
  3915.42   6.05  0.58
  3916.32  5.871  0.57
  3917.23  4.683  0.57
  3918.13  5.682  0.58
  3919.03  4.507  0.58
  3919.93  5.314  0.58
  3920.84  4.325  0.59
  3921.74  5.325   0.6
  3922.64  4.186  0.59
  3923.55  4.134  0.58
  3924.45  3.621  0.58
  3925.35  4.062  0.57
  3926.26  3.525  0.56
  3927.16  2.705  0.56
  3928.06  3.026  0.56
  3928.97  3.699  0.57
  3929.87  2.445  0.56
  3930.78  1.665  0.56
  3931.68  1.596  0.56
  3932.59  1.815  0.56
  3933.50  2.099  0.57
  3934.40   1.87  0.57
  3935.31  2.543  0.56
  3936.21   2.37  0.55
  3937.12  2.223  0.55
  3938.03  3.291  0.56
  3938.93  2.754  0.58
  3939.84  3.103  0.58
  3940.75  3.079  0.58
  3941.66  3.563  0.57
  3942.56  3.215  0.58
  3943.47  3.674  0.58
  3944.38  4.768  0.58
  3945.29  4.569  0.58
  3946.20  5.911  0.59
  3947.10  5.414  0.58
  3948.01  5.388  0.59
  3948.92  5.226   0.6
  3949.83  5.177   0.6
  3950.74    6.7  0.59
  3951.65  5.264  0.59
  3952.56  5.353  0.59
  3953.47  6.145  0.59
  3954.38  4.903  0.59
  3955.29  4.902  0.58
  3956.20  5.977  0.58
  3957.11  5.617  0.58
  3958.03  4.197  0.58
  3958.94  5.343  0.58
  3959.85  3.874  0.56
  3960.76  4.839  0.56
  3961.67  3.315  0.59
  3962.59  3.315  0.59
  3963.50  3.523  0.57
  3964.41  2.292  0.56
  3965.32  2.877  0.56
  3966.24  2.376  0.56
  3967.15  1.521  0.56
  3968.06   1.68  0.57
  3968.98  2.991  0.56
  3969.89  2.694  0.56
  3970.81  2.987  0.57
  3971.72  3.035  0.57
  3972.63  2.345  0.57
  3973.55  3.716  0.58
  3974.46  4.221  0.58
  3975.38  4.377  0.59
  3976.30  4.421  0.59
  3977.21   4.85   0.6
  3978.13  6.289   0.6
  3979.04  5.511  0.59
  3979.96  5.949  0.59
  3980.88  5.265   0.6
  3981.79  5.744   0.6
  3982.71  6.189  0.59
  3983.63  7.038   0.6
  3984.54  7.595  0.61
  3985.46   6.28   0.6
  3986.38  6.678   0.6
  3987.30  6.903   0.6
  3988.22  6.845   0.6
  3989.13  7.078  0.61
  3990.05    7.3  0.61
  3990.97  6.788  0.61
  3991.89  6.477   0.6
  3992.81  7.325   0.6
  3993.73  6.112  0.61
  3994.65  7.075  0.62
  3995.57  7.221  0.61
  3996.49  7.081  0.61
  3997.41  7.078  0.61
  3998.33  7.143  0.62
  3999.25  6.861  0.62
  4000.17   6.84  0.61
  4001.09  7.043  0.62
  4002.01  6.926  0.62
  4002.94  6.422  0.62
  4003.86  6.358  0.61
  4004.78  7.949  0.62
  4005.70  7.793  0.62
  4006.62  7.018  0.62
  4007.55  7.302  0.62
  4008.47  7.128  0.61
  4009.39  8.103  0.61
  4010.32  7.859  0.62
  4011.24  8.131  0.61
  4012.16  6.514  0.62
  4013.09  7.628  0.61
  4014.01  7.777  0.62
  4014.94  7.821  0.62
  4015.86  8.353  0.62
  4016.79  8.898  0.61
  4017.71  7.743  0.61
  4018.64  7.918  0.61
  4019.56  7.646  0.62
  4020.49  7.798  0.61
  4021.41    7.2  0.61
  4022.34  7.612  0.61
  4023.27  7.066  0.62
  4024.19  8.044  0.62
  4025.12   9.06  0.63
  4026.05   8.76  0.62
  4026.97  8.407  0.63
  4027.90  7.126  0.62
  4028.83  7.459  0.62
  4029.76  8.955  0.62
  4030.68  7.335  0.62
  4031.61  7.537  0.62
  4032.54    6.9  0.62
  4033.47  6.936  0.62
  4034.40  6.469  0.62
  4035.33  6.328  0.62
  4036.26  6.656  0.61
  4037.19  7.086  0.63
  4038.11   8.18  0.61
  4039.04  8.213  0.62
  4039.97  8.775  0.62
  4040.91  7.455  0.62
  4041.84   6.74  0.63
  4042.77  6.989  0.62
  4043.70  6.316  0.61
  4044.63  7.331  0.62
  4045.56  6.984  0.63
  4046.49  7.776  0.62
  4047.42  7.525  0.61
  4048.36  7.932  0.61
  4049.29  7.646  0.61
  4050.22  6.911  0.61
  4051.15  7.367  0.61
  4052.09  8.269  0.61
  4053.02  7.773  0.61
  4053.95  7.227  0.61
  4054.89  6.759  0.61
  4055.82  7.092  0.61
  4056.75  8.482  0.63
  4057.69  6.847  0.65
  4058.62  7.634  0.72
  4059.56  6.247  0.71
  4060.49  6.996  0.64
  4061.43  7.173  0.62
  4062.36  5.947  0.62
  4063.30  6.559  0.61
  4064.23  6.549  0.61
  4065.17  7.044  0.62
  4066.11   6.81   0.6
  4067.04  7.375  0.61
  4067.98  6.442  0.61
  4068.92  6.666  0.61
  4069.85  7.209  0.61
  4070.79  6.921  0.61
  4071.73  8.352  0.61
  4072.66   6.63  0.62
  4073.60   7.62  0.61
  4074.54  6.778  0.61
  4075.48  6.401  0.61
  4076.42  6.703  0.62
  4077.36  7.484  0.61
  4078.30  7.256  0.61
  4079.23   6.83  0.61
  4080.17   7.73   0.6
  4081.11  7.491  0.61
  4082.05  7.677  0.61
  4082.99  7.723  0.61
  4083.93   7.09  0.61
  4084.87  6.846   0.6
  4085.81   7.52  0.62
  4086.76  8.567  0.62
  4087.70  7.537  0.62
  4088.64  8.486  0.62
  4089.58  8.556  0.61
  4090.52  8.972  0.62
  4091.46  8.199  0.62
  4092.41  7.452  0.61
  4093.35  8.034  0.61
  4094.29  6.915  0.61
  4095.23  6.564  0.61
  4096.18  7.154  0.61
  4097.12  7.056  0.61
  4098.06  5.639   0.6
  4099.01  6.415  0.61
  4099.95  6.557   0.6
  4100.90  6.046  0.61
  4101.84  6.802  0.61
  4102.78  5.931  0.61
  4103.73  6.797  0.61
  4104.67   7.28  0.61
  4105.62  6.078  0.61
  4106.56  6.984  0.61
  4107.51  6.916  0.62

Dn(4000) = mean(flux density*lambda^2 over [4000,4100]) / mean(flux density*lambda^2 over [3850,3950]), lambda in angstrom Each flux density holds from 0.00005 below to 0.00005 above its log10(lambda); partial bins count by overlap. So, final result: 1.94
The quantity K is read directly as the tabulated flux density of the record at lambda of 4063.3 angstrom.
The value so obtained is 6.559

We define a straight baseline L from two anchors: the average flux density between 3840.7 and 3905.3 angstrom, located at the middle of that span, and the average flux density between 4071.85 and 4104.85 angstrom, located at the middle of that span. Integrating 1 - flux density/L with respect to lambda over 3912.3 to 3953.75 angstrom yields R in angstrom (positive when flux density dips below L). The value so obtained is 6.9 angstrom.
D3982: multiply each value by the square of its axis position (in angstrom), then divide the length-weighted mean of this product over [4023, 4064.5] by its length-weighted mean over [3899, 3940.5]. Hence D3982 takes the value 1.86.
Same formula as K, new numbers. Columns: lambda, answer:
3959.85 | 3.874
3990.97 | 6.788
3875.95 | 3.896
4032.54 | 6.9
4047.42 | 7.525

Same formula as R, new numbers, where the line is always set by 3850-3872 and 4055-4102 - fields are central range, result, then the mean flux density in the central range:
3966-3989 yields 3.39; 4.76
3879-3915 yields -3.98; 4.72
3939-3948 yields 1.54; 4.15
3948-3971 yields 4.66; 4.16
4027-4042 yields -2.23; 7.42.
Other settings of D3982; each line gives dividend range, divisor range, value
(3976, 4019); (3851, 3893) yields 1.95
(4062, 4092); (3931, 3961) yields 1.89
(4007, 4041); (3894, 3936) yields 1.83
